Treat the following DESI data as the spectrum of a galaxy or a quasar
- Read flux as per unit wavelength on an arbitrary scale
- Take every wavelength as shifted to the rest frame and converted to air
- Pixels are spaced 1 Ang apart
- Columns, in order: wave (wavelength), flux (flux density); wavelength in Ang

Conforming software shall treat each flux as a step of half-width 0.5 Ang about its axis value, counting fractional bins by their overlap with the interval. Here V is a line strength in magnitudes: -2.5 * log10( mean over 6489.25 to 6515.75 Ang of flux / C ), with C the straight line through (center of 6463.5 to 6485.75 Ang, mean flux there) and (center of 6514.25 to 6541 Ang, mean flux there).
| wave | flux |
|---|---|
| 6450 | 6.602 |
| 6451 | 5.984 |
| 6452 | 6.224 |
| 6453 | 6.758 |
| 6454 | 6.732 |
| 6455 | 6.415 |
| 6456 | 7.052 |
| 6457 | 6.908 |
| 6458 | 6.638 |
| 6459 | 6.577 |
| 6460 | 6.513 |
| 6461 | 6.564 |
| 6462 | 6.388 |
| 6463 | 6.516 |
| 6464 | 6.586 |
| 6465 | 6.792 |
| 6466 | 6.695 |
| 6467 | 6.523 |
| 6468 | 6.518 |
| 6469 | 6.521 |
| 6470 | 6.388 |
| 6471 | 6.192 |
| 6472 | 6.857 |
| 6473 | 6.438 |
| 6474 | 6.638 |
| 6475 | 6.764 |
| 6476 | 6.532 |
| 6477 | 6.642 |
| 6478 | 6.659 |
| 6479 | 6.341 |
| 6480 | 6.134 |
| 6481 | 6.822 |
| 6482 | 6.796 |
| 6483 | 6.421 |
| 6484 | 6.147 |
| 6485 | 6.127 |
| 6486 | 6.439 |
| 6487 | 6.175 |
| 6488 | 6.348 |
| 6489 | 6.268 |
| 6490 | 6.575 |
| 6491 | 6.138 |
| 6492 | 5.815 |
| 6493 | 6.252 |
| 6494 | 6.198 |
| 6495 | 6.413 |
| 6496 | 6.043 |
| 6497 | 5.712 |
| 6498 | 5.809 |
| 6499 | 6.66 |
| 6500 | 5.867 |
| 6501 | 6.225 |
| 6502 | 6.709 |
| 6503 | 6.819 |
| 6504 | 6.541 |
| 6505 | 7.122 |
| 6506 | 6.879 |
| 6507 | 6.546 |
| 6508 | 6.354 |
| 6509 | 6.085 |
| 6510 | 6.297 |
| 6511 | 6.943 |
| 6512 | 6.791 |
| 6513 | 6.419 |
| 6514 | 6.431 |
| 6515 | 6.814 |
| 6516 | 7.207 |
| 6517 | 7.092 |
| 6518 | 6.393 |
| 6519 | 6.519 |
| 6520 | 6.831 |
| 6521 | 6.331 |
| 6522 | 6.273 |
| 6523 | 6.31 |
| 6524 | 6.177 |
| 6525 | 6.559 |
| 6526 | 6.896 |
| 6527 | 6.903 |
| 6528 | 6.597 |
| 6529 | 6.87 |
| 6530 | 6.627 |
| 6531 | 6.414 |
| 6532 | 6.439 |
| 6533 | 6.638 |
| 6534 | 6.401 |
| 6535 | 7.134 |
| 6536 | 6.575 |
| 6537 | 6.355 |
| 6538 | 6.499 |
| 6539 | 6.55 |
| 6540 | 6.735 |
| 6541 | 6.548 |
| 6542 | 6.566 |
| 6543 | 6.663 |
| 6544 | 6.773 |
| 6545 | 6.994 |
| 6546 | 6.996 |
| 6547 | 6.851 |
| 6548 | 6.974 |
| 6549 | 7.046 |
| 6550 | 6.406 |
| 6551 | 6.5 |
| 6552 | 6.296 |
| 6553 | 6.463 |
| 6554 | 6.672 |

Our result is 0.03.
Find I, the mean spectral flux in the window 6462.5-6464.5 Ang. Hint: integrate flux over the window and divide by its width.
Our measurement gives 6.55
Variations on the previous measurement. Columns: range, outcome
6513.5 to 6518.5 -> 6.79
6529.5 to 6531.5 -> 6.52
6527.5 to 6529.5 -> 6.73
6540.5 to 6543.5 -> 6.59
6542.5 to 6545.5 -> 6.81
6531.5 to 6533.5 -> 6.54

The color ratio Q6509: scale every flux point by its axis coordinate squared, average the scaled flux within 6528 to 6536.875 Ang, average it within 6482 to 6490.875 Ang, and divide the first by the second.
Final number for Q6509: 1.1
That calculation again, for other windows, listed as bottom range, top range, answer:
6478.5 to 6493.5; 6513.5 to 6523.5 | 1.06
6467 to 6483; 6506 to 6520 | 1.02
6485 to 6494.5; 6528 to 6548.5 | 1.09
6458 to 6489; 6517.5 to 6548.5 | 1.04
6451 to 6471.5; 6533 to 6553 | 1.04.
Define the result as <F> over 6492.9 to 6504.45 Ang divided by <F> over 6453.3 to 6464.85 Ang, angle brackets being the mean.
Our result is 0.95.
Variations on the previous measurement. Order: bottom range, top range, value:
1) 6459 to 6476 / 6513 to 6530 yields 1.01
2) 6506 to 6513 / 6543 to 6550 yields 1.05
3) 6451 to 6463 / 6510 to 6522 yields 1.01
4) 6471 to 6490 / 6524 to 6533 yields 1.03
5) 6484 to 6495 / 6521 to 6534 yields 1.05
